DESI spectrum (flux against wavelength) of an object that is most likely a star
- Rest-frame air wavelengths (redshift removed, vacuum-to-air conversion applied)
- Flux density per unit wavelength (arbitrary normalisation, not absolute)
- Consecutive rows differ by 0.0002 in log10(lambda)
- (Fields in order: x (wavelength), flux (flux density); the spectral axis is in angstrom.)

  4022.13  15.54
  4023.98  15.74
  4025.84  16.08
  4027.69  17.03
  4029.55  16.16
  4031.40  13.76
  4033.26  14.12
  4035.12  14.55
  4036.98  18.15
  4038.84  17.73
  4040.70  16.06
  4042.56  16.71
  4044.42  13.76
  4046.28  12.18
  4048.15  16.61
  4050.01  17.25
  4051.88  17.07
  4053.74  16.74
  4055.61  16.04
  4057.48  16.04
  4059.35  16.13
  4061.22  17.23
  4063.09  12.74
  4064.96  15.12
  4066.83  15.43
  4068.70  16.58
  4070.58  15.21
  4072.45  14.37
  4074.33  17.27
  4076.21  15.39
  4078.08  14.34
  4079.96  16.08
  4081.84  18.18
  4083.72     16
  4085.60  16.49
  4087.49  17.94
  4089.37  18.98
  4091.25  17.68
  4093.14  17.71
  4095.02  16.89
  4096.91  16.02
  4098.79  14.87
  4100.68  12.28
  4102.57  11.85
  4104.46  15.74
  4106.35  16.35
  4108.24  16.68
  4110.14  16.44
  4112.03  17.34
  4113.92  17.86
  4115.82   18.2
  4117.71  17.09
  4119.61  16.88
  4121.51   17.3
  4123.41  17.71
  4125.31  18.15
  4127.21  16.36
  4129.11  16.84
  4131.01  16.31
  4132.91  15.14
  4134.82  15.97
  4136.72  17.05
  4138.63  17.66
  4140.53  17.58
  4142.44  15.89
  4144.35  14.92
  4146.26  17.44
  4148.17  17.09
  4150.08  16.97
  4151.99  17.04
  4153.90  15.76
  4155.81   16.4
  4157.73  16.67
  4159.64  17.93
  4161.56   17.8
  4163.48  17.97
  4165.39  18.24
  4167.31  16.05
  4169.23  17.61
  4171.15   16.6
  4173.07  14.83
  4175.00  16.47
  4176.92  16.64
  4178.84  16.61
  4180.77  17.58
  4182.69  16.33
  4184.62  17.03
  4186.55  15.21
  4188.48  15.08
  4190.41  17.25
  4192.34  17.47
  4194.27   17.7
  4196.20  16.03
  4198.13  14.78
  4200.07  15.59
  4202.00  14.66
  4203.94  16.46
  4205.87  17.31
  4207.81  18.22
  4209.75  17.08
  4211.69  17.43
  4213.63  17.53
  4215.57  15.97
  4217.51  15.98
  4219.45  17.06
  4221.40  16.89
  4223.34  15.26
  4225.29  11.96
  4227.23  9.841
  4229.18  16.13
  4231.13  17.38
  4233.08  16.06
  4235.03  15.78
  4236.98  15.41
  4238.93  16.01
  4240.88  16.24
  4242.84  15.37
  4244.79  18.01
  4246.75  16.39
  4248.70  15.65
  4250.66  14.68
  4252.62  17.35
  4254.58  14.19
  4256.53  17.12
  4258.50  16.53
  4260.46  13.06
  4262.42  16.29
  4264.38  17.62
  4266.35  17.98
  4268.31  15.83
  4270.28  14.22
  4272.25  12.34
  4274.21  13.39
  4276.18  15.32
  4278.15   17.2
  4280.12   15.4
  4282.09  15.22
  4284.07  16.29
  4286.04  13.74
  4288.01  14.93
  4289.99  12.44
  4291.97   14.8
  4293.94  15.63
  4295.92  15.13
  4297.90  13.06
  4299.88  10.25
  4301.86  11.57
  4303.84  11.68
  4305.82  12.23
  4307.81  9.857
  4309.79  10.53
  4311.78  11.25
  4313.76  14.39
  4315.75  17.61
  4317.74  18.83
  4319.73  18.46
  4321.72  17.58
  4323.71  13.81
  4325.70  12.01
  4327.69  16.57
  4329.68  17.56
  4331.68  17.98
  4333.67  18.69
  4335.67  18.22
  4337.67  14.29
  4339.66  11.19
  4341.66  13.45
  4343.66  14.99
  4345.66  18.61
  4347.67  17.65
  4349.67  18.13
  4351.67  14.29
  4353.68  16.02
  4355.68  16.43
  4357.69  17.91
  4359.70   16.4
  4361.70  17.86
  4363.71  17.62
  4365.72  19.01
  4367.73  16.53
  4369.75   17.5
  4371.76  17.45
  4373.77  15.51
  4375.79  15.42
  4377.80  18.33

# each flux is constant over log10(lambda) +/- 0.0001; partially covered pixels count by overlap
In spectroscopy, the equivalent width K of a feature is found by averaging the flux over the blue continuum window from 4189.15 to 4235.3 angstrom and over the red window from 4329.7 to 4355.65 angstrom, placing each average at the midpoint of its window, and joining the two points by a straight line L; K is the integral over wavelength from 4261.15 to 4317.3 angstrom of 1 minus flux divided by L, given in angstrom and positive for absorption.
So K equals 6.8 angstrom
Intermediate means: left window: 16.1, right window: 16.2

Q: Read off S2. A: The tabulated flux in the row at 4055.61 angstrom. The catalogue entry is 16.04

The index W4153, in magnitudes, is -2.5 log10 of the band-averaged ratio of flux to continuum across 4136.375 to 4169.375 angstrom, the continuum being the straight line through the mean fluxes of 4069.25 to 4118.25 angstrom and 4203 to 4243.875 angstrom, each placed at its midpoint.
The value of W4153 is -0.06 mag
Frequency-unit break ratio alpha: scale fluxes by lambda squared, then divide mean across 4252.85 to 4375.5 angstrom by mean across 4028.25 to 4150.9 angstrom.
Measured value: 1.06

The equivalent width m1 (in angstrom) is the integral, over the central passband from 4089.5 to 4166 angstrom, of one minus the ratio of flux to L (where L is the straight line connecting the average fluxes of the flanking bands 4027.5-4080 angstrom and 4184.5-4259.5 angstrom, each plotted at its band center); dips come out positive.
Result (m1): -4.0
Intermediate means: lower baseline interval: 15.7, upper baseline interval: 16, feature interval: 16.7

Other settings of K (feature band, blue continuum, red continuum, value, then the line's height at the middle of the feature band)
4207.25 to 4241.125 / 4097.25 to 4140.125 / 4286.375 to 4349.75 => -0.8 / 15.5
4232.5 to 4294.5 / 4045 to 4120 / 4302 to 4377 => 1.3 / 15.8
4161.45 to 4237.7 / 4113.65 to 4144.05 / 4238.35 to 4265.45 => 0.7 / 16.4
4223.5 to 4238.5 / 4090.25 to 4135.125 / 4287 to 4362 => 0.9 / 15.6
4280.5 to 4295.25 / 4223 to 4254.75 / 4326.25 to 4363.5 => 1.1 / 15.9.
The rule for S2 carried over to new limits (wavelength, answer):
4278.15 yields 17.2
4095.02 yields 16.89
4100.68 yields 12.28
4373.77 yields 15.51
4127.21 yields 16.36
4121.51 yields 17.3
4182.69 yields 16.33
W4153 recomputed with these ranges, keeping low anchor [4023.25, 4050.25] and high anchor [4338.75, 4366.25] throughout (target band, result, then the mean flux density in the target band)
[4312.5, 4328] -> 0.02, 16.1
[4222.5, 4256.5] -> 0.05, 15.4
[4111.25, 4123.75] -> -0.10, 17.5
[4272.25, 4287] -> 0.08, 15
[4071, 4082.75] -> -0.01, 15.9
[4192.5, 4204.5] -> 0.01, 16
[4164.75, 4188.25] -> -0.04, 16.5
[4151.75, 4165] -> -0.08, 17.1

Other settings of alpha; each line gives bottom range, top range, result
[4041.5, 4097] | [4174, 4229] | 1.06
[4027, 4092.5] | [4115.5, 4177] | 1.10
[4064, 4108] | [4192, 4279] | 1.07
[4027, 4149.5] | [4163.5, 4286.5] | 1.05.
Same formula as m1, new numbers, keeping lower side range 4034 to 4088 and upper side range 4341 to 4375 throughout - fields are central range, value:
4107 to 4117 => -0.73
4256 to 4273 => 0.89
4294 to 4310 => 4.40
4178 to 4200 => -0.14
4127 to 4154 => -0.63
